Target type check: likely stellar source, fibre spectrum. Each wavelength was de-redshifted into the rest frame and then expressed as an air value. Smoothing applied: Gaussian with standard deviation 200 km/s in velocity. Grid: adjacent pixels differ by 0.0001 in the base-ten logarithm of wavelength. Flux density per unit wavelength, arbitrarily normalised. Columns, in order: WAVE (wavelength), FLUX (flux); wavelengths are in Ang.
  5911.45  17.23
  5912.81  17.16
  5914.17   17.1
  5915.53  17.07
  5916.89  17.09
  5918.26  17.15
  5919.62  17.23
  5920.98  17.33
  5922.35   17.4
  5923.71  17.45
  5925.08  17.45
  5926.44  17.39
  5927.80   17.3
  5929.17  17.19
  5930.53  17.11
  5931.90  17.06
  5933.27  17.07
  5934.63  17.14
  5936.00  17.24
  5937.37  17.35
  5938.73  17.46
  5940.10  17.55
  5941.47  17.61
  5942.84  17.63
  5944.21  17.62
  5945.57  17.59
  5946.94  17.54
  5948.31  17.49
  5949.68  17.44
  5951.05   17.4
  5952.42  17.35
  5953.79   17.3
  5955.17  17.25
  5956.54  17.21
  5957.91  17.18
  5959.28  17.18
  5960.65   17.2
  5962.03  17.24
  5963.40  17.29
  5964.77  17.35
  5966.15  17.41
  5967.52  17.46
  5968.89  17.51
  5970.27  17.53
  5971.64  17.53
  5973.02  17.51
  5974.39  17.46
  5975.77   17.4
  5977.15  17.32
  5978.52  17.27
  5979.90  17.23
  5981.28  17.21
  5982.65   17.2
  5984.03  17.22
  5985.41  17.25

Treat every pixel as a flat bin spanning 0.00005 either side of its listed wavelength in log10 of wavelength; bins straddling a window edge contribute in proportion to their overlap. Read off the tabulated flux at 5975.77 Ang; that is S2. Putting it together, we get 17.4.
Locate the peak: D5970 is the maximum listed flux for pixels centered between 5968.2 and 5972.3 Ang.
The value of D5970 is 17.53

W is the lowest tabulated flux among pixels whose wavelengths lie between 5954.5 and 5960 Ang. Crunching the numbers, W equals 17.18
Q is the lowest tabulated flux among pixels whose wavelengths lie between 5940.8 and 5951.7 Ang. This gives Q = 17.4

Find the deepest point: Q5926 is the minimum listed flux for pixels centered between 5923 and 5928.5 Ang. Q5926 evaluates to 17.3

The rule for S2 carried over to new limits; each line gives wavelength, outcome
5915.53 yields 17.07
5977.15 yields 17.32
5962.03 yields 17.24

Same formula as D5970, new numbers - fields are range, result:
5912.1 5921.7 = 17.33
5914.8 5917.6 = 17.09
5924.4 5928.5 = 17.45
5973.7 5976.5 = 17.46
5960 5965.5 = 17.35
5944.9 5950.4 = 17.59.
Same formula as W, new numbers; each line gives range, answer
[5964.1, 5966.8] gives 17.35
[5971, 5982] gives 17.21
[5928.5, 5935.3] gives 17.06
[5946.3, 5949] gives 17.49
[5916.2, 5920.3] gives 17.09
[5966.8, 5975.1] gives 17.46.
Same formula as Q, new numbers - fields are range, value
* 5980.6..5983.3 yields 17.2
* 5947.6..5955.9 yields 17.25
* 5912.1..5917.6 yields 17.07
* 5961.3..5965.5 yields 17.24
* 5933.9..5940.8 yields 17.14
